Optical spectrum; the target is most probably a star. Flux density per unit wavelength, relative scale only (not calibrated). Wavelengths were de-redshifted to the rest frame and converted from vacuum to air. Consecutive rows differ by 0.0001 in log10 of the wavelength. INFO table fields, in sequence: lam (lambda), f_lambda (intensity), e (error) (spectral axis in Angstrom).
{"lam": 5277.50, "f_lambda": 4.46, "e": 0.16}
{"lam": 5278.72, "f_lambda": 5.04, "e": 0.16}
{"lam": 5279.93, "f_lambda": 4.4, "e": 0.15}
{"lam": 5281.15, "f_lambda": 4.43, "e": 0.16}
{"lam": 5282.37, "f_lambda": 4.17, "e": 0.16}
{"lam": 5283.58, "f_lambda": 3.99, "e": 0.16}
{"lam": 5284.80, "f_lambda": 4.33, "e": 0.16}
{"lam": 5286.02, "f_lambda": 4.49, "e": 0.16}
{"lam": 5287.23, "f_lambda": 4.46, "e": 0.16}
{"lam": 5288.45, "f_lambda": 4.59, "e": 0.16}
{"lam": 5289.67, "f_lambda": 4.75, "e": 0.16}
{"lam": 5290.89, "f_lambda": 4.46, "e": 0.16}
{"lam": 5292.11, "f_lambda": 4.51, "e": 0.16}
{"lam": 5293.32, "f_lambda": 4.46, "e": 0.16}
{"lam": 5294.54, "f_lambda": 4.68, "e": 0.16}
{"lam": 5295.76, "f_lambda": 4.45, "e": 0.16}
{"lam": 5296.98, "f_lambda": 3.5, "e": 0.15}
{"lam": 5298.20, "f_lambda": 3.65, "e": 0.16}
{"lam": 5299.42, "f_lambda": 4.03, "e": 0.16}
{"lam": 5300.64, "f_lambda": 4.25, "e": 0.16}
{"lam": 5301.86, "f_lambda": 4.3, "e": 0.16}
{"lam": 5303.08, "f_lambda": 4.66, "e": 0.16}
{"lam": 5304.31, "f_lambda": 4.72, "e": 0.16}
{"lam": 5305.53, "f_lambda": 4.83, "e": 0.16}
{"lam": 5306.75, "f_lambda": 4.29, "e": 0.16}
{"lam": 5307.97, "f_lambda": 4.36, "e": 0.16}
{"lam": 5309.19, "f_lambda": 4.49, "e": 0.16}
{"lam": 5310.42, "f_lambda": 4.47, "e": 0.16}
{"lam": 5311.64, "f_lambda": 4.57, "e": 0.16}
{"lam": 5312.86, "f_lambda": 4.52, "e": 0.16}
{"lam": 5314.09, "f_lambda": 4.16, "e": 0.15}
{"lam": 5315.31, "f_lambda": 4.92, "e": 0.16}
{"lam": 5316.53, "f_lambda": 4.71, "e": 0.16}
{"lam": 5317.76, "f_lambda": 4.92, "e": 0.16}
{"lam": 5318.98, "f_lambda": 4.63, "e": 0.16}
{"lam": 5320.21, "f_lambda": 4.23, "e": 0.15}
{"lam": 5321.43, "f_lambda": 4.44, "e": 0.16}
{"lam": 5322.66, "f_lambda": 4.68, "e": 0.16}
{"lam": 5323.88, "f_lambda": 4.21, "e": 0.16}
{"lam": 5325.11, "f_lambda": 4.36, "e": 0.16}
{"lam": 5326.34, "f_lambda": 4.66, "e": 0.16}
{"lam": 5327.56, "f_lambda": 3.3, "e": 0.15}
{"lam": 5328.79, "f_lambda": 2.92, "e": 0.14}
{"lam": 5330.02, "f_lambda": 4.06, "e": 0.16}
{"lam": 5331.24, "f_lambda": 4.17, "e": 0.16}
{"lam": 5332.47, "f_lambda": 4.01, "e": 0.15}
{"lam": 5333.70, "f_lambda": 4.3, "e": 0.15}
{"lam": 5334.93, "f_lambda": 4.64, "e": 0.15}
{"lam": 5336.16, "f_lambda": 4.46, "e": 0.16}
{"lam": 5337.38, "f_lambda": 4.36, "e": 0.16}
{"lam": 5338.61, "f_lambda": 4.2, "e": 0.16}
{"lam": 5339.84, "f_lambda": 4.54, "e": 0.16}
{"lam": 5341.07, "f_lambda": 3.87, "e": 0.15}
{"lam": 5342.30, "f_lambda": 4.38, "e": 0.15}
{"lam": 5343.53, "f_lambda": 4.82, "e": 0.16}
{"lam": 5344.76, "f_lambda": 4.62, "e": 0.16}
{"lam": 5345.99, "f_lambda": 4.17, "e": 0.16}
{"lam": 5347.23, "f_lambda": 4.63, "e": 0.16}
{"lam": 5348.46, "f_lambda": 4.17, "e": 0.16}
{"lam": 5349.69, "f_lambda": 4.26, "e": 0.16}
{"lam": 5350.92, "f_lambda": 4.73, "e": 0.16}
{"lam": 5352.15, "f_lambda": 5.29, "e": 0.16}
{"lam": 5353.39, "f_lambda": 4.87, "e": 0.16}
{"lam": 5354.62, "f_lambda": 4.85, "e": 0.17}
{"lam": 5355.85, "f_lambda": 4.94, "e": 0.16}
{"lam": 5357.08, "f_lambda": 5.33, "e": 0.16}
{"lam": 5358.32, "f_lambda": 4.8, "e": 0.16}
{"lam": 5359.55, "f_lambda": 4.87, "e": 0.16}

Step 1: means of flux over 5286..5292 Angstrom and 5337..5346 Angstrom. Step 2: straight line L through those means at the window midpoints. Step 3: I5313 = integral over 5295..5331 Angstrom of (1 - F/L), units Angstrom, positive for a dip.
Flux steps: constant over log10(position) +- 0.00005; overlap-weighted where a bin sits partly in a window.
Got 1.2 Angstrom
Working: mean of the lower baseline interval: 4.55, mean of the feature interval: 4.32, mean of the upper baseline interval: 4.38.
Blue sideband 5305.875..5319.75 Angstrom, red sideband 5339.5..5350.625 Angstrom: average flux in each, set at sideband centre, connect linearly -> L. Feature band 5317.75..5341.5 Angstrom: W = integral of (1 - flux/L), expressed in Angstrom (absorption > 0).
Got 1.2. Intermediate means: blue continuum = 4.55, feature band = 4.23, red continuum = 4.39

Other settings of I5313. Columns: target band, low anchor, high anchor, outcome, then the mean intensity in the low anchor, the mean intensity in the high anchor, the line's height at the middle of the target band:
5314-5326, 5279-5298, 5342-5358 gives 0.0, 4.37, 4.7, 4.54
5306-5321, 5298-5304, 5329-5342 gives -1.0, 4.24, 4.22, 4.23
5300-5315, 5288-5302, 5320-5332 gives -0.9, 4.3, 4.1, 4.22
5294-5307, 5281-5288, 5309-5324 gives 0.4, 4.31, 4.55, 4.43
